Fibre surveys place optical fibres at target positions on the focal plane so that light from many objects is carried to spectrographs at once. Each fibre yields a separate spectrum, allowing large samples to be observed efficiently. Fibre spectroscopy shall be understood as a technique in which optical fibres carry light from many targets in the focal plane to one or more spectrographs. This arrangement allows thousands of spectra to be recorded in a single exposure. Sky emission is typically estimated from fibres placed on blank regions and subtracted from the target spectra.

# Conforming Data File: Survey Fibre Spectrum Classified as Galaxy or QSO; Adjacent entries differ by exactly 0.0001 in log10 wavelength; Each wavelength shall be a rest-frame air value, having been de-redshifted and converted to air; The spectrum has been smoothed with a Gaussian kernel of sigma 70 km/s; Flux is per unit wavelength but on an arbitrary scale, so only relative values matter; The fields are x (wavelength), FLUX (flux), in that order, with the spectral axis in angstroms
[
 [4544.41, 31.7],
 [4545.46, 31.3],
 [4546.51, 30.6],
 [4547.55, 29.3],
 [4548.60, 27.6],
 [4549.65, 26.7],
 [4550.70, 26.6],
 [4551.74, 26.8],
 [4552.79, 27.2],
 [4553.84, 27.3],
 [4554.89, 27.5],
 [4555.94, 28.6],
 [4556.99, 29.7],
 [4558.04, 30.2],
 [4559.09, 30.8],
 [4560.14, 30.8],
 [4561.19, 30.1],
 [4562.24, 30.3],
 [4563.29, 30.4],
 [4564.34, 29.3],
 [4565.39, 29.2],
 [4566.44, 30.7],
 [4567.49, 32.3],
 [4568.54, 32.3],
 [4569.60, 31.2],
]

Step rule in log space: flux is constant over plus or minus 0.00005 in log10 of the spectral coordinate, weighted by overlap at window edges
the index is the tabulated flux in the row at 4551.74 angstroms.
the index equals 26.8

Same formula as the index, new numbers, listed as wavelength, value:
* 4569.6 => 31.2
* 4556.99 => 29.7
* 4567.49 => 32.3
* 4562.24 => 30.3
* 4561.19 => 30.1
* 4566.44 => 30.7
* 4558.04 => 30.2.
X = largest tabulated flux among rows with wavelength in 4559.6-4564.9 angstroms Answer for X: 30.8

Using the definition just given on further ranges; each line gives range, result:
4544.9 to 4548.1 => 31.3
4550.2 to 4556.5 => 28.6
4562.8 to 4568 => 32.3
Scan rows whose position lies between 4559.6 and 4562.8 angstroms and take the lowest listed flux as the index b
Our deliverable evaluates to 30.1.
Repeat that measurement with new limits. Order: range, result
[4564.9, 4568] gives 29.2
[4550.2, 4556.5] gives 26.6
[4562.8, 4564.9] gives 29.3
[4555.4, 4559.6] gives 28.6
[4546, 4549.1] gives 27.6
